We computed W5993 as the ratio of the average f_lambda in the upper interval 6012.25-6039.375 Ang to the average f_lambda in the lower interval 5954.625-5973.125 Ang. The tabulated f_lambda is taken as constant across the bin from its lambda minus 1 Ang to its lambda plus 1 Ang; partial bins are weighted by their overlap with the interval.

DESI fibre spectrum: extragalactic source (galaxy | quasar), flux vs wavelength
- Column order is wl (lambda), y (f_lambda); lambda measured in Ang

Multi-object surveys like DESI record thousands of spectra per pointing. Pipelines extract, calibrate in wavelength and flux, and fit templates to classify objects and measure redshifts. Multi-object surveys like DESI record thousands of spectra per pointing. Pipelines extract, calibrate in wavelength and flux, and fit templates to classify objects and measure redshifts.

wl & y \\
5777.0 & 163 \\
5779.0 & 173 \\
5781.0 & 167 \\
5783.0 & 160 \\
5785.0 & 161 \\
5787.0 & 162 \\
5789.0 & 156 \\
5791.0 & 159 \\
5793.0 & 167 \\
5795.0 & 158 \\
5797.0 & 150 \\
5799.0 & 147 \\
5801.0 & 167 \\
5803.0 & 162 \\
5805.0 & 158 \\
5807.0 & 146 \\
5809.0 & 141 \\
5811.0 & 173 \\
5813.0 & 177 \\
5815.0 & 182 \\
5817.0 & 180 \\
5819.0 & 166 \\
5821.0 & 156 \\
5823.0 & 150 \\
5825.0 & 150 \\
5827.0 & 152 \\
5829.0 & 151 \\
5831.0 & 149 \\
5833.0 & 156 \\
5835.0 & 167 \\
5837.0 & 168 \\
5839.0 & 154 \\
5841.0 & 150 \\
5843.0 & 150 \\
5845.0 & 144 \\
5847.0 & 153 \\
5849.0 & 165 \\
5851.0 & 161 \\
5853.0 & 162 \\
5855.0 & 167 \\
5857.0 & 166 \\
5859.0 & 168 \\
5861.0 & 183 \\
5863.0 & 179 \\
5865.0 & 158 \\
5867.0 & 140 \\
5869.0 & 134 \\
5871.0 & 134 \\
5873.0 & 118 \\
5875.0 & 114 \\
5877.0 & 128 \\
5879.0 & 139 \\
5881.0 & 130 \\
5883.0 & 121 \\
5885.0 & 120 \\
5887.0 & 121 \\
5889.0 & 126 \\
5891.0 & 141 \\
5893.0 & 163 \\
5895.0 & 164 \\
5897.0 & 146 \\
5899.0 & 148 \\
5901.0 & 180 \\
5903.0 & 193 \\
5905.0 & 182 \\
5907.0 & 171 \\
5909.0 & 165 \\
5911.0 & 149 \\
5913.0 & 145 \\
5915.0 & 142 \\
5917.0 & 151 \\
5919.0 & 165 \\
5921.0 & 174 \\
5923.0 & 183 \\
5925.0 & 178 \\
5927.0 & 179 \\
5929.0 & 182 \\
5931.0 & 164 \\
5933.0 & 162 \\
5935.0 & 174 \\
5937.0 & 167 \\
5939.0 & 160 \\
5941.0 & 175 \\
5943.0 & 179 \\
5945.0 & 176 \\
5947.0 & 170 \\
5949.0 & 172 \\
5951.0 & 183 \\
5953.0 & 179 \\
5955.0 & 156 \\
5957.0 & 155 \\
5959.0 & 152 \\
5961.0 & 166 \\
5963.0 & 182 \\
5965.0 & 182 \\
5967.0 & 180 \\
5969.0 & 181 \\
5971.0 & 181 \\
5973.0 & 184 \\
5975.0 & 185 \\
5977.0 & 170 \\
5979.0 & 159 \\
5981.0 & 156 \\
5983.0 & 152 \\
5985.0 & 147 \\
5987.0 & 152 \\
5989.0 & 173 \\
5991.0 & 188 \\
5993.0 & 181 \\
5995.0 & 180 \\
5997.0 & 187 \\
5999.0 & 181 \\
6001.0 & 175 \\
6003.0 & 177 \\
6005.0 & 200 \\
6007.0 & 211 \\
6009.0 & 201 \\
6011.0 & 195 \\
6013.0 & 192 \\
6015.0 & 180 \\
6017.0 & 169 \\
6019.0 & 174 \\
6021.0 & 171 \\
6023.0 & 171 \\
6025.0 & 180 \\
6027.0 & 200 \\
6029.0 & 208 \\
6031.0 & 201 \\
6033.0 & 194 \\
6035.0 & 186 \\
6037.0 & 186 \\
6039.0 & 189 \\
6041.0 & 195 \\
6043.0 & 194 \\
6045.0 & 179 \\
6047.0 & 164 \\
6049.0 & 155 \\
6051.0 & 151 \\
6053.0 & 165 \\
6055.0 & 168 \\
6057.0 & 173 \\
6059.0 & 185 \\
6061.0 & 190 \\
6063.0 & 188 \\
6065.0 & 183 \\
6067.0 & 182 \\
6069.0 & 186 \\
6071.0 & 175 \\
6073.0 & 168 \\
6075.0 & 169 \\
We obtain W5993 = 1.1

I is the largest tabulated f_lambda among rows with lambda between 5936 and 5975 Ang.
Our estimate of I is 185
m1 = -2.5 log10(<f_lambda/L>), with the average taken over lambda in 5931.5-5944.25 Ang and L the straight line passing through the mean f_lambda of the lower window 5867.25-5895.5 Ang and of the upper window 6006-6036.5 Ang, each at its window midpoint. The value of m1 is -0.097 mag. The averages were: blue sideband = 132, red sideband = 189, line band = 169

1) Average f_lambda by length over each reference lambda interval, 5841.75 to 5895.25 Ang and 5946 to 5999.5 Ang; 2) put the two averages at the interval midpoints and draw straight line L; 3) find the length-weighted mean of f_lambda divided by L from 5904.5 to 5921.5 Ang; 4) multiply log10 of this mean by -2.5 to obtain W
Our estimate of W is -0.02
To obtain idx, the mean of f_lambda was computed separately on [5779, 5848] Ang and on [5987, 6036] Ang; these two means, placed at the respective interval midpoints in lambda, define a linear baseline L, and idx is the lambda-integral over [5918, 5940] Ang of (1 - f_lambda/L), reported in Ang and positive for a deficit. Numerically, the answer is 0.4 Ang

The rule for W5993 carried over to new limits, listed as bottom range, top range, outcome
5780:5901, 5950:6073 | 1.16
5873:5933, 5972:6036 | 1.18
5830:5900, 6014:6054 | 1.22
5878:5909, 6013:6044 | 1.24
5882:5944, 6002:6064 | 1.15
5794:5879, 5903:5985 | 1.09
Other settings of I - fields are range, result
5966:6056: 211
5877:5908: 193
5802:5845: 182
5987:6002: 188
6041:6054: 195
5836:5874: 183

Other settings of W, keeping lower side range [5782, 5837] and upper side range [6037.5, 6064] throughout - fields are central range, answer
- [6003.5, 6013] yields -0.150 mag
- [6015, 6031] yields -0.049 mag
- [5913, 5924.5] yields 0.035 mag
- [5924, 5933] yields -0.039 mag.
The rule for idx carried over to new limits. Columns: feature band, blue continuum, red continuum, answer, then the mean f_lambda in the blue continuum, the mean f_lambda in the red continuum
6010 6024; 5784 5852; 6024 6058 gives 0.0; 158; 182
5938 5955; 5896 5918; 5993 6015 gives -0.1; 161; 189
